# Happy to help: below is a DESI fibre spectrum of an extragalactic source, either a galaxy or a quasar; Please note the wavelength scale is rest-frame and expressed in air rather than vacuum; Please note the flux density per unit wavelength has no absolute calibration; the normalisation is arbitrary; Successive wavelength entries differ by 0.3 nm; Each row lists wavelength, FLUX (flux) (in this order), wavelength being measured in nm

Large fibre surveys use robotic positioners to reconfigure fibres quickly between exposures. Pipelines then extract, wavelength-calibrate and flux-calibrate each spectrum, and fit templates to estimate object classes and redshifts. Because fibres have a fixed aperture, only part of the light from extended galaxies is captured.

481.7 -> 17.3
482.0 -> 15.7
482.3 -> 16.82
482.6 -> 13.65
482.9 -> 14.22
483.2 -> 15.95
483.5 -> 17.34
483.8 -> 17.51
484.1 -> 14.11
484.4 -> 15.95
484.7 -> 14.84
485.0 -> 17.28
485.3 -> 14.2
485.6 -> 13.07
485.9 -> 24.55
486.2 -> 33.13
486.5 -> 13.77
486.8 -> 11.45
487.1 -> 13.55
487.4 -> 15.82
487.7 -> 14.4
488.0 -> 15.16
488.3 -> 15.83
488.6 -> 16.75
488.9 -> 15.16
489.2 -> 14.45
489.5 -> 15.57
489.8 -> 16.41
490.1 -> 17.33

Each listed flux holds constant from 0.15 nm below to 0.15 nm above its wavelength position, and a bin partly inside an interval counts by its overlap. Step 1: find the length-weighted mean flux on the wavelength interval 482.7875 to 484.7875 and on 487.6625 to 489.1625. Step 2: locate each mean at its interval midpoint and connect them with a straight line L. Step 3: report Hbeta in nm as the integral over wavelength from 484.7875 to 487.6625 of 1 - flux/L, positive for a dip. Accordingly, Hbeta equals -0.30 nm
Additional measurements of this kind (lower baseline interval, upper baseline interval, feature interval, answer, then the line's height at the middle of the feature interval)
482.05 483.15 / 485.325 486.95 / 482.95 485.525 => 0.15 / 16.8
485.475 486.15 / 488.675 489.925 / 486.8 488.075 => 0.28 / 18.5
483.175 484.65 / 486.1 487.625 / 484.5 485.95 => 0.02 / 16.4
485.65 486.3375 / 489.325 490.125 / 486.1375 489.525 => 0.86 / 21.4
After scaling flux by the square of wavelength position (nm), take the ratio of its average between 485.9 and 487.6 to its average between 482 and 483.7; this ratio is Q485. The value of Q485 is 1.2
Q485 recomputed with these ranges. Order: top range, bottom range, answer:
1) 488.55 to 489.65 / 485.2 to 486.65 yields 0.78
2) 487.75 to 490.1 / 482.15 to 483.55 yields 1.04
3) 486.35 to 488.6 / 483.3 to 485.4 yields 0.92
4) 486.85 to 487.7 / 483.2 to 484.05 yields 0.86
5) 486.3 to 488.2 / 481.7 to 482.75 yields 0.95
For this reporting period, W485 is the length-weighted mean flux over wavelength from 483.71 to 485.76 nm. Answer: 15.3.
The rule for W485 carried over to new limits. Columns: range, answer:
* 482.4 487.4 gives 16.5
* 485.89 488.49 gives 17.1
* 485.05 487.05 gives 18.1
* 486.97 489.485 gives 15.2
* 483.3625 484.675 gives 16.1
